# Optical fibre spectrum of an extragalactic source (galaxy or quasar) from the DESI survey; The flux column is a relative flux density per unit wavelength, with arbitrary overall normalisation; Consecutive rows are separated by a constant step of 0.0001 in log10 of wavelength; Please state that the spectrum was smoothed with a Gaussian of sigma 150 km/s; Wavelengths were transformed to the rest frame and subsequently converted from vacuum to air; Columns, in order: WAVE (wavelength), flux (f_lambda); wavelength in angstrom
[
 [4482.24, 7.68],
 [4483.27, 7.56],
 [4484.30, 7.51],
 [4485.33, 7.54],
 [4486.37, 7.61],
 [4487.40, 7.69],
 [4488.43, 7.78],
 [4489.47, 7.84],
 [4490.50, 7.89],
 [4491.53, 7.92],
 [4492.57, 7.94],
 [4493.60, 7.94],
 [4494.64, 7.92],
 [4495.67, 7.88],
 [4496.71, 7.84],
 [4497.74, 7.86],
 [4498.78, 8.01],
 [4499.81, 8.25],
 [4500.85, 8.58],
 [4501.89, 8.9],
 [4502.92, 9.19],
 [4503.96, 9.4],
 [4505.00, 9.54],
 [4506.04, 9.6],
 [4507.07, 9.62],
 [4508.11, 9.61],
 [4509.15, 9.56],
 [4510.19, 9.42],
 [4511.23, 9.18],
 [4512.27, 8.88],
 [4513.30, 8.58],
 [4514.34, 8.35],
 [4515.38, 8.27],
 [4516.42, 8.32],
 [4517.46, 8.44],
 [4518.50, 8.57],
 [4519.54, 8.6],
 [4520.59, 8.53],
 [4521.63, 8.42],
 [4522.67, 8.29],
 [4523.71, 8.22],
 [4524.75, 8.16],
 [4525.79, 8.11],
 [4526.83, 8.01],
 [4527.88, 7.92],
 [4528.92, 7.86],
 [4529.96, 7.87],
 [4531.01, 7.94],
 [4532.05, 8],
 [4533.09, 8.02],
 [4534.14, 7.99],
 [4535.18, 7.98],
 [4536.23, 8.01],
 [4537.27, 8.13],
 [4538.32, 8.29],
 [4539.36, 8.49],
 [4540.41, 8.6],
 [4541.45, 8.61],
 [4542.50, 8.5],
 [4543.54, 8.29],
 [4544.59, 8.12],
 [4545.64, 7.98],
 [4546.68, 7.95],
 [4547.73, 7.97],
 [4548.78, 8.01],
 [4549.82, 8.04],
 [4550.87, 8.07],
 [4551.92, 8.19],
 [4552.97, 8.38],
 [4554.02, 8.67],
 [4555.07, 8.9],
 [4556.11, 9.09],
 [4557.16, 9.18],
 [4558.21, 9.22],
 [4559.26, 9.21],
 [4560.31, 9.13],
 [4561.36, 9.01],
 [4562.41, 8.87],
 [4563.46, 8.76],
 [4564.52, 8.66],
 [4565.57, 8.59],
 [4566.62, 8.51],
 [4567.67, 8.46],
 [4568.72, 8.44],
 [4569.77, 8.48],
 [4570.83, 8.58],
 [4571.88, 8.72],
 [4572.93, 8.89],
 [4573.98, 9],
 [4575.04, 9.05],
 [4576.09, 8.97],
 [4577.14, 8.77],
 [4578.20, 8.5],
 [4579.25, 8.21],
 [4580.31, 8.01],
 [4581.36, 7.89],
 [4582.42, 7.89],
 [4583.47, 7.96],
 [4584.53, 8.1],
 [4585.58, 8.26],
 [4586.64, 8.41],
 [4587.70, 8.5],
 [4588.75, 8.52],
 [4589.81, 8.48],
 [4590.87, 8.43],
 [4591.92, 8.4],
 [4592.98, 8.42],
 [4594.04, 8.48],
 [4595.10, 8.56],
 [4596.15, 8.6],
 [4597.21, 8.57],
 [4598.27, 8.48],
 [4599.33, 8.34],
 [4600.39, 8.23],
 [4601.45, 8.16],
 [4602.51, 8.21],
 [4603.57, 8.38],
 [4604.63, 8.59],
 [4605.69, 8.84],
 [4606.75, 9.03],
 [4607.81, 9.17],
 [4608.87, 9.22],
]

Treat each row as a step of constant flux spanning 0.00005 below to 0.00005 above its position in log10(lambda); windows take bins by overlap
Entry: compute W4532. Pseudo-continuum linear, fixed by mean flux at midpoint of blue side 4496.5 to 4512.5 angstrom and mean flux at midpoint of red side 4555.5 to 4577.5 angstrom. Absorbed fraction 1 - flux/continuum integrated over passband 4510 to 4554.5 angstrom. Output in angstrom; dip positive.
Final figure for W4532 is 3.2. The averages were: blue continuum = 8.99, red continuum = 8.84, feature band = 8.28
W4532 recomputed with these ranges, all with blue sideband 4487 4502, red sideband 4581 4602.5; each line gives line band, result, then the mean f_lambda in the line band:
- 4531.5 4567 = -1.2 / 8.45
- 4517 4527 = -0.3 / 8.35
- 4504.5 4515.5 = -1.5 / 9.18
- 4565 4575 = -0.5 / 8.65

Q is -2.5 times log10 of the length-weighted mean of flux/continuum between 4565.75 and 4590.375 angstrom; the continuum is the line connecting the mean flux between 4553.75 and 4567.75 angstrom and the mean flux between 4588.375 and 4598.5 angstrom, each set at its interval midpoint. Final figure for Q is 0.028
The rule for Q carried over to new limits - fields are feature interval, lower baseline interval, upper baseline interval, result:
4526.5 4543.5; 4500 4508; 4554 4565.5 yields 0.12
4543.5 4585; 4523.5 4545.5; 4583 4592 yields -0.03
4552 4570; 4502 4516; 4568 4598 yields -0.01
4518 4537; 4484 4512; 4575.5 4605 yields 0.04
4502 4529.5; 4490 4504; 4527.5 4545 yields -0.07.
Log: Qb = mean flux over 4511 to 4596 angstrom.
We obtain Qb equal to 8.42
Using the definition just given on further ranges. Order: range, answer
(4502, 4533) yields 8.63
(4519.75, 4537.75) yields 8.09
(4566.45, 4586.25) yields 8.46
